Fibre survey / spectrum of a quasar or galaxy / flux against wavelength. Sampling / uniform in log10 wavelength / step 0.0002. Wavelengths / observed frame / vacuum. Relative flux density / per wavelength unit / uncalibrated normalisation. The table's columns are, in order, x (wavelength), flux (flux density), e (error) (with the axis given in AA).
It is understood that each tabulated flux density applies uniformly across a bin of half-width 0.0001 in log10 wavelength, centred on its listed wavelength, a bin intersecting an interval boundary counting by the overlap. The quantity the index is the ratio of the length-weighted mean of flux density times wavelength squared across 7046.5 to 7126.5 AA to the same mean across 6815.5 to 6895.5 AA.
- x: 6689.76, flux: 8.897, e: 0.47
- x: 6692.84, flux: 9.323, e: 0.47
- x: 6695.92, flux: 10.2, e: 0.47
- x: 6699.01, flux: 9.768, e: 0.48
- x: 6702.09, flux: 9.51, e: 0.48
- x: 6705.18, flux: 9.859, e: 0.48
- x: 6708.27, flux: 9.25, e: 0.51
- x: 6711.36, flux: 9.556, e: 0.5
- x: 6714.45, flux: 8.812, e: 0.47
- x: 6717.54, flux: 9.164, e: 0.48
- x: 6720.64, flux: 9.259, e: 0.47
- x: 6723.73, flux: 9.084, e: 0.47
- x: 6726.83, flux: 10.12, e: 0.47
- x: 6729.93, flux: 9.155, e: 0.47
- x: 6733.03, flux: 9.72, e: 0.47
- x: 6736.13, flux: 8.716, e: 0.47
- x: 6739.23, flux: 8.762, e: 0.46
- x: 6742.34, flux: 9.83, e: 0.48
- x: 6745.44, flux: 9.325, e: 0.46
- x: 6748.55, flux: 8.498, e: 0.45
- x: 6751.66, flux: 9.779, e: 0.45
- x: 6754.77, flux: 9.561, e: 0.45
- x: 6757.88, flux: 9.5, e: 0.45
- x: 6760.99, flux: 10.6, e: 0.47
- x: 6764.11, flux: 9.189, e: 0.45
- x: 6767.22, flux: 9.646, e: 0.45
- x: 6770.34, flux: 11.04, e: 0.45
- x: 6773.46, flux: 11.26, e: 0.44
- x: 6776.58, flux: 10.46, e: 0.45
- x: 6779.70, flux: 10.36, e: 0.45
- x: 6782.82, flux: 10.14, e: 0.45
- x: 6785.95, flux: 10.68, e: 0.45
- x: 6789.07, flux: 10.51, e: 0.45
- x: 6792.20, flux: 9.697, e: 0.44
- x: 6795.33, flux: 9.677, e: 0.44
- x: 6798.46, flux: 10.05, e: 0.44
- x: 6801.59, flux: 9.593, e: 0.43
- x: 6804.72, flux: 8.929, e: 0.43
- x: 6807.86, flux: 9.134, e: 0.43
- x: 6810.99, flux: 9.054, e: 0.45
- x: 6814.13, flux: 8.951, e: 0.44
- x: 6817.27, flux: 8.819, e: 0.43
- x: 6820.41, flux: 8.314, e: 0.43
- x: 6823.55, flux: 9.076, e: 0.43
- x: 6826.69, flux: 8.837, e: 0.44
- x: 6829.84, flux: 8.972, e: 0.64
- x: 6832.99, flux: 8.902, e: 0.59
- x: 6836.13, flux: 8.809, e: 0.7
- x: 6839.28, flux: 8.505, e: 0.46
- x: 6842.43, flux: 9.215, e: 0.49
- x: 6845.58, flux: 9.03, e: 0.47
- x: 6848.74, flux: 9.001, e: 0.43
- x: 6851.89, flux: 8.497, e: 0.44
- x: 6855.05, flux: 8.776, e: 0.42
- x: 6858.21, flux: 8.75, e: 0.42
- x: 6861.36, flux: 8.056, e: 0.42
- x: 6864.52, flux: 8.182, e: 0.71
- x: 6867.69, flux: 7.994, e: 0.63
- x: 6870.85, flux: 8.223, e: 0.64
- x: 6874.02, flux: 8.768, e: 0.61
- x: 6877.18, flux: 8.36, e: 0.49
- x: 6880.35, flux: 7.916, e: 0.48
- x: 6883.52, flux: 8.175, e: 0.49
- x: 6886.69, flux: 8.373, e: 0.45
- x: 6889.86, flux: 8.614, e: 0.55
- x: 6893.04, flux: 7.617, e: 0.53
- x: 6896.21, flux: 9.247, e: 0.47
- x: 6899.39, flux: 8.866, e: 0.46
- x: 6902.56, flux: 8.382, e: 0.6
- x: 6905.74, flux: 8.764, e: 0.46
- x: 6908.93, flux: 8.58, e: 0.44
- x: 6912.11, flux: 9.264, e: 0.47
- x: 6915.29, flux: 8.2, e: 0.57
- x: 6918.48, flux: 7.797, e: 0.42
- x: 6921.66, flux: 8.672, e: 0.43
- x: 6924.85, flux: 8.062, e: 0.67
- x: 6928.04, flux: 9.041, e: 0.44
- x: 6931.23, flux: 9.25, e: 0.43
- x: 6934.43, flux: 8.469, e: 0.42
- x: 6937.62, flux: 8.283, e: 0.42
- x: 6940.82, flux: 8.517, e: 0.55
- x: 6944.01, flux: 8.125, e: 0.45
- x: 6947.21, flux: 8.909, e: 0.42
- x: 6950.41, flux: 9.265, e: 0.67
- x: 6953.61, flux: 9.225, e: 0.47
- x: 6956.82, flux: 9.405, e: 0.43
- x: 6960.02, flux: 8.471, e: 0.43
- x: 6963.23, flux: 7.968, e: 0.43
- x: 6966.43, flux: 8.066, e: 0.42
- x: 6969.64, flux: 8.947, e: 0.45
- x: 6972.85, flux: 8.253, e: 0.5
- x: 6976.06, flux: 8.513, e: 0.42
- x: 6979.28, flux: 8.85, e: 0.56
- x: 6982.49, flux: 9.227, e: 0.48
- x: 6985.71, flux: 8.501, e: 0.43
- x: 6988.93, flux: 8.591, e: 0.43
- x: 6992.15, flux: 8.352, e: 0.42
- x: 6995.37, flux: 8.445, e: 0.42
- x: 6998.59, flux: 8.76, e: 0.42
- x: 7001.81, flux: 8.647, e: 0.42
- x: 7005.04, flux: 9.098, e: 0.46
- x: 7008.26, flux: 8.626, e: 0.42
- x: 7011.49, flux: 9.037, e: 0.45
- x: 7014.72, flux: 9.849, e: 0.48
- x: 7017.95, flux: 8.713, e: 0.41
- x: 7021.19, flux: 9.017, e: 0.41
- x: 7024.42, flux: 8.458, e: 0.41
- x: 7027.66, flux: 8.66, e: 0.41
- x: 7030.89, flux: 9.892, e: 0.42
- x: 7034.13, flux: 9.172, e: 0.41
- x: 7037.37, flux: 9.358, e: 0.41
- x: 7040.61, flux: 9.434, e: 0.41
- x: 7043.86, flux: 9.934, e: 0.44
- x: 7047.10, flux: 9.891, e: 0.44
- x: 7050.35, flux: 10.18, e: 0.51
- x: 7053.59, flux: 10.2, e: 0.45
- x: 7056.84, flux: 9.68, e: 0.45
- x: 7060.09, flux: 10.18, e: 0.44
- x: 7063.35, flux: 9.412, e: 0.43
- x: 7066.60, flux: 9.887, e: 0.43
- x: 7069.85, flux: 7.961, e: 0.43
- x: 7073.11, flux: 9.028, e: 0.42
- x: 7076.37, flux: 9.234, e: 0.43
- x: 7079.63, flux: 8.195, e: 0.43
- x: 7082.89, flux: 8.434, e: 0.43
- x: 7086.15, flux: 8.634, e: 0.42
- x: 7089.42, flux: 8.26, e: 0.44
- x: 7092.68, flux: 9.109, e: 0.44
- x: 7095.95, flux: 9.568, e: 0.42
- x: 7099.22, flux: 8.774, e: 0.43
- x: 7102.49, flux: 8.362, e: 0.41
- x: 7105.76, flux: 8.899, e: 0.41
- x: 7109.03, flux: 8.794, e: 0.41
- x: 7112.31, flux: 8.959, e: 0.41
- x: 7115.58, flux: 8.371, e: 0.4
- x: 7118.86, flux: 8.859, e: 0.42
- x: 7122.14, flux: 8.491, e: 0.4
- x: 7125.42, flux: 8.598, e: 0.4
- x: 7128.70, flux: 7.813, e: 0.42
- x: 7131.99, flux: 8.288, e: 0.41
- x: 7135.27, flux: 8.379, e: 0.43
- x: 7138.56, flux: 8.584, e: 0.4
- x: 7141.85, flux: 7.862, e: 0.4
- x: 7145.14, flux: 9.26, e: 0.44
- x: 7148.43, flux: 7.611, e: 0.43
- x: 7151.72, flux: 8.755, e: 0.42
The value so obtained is 1.13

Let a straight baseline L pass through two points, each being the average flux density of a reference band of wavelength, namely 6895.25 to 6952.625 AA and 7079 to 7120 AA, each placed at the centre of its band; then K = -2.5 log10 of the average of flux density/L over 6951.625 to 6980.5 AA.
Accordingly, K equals 0.004 mag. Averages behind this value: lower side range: 8.65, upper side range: 8.72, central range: 8.64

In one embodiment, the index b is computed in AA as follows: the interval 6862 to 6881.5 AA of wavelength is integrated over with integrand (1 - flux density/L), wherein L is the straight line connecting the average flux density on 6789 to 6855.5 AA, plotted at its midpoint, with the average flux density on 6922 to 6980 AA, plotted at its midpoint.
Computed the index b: 1.5 AA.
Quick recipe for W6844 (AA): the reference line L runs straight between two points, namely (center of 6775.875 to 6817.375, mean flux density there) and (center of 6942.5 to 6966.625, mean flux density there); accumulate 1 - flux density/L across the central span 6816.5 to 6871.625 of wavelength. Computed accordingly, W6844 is 4.45 AA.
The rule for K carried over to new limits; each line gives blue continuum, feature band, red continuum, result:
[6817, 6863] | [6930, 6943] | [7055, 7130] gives 0.027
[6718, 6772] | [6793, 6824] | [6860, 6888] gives -0.035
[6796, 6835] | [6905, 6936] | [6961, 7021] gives 0.030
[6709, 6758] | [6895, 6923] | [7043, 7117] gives 0.070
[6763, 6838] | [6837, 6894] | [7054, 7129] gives 0.118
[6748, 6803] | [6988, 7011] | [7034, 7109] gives 0.088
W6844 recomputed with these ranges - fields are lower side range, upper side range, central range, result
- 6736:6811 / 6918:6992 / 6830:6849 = 0.9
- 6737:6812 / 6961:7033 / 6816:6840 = 1.9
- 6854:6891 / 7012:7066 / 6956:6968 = 0.7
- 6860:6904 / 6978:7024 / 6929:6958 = -0.8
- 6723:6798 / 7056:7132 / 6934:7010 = 4.4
